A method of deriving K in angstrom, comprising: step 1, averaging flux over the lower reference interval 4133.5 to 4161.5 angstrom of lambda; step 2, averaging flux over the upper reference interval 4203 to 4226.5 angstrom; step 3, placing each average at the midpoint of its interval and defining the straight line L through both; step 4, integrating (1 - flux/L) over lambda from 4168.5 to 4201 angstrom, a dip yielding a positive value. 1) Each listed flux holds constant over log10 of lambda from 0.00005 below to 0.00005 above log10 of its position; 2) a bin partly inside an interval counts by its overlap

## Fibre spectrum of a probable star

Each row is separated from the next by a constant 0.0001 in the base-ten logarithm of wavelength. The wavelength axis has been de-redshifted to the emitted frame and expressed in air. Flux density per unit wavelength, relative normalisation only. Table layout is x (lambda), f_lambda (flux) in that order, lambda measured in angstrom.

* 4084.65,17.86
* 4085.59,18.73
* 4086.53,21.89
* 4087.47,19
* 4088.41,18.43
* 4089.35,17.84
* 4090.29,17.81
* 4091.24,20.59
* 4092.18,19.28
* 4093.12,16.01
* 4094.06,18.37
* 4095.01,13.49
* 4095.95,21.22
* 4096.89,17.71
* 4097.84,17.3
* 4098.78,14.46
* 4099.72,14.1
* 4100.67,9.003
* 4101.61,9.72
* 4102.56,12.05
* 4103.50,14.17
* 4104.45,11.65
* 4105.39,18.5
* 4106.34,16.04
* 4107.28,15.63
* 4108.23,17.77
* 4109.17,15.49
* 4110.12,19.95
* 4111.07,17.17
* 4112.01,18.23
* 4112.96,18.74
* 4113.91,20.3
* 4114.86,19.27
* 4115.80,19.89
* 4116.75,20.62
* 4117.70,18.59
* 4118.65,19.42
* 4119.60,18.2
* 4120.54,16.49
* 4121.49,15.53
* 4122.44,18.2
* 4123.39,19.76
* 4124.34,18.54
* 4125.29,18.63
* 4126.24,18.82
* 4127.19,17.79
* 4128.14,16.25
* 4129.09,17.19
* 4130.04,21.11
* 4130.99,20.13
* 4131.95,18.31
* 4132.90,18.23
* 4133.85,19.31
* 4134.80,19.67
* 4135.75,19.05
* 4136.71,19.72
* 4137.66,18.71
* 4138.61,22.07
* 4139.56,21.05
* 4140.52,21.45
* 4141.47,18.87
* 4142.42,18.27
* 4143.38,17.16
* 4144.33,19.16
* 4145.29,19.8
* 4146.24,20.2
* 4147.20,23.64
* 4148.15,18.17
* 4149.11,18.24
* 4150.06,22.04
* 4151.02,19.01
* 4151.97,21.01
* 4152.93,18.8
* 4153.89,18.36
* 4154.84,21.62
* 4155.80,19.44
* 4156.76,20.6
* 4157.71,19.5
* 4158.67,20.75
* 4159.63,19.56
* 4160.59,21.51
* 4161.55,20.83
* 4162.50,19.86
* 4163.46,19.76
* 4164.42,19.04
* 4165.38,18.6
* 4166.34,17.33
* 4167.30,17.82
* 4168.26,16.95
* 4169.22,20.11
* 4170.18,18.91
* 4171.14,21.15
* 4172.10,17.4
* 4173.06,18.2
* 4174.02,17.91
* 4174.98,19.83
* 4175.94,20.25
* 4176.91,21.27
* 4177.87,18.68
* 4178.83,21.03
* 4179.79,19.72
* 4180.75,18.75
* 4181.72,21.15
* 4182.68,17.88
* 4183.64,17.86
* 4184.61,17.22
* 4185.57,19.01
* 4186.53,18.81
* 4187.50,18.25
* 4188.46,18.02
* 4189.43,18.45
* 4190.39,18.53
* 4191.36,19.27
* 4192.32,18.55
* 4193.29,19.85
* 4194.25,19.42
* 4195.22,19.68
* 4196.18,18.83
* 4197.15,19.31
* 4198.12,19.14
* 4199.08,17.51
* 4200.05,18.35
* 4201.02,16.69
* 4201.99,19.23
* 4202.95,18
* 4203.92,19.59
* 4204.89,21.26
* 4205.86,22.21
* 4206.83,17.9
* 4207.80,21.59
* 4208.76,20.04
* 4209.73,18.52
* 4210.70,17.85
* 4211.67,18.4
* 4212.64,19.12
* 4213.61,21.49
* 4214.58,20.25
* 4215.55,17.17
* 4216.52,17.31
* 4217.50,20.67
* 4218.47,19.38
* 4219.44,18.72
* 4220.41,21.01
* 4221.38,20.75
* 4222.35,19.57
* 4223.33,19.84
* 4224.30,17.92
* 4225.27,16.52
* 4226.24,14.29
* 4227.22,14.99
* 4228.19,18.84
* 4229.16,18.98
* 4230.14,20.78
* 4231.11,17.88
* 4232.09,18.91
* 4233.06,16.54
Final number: 0.9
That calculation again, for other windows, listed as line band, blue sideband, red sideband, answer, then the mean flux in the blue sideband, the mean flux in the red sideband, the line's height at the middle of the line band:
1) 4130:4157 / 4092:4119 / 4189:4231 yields -3.5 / 16.7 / 19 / 17.5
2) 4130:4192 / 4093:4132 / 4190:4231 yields -4.7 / 17.1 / 19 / 18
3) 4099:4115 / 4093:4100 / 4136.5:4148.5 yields 1.7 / 16.7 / 19.9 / 17.4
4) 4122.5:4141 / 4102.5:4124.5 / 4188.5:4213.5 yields -1.4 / 17.6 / 19.1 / 17.9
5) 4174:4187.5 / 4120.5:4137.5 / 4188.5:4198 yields -0.2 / 18.5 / 19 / 18.9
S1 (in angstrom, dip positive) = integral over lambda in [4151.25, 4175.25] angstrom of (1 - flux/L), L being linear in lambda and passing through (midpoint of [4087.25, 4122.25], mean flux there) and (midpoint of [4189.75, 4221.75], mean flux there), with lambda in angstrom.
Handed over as -1.4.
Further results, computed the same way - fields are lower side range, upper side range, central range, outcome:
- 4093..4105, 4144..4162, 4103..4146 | -3.2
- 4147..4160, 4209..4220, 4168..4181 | 0.2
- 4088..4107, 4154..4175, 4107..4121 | -1.4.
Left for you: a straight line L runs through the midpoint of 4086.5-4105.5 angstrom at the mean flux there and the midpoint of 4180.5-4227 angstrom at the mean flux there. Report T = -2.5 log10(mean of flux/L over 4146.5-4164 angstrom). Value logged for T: -0.14 mag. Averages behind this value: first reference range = 16.1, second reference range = 18.9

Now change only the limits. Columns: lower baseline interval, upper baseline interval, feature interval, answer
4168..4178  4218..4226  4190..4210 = 0.00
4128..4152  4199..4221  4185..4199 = 0.03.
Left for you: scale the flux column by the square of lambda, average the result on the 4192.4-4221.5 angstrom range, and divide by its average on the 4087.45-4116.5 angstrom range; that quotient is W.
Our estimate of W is 1.2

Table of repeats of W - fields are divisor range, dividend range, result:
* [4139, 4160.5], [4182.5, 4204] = 0.95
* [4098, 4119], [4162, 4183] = 1.21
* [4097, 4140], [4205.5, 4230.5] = 1.13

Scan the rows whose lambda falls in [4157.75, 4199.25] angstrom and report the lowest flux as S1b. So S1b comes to 16.95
